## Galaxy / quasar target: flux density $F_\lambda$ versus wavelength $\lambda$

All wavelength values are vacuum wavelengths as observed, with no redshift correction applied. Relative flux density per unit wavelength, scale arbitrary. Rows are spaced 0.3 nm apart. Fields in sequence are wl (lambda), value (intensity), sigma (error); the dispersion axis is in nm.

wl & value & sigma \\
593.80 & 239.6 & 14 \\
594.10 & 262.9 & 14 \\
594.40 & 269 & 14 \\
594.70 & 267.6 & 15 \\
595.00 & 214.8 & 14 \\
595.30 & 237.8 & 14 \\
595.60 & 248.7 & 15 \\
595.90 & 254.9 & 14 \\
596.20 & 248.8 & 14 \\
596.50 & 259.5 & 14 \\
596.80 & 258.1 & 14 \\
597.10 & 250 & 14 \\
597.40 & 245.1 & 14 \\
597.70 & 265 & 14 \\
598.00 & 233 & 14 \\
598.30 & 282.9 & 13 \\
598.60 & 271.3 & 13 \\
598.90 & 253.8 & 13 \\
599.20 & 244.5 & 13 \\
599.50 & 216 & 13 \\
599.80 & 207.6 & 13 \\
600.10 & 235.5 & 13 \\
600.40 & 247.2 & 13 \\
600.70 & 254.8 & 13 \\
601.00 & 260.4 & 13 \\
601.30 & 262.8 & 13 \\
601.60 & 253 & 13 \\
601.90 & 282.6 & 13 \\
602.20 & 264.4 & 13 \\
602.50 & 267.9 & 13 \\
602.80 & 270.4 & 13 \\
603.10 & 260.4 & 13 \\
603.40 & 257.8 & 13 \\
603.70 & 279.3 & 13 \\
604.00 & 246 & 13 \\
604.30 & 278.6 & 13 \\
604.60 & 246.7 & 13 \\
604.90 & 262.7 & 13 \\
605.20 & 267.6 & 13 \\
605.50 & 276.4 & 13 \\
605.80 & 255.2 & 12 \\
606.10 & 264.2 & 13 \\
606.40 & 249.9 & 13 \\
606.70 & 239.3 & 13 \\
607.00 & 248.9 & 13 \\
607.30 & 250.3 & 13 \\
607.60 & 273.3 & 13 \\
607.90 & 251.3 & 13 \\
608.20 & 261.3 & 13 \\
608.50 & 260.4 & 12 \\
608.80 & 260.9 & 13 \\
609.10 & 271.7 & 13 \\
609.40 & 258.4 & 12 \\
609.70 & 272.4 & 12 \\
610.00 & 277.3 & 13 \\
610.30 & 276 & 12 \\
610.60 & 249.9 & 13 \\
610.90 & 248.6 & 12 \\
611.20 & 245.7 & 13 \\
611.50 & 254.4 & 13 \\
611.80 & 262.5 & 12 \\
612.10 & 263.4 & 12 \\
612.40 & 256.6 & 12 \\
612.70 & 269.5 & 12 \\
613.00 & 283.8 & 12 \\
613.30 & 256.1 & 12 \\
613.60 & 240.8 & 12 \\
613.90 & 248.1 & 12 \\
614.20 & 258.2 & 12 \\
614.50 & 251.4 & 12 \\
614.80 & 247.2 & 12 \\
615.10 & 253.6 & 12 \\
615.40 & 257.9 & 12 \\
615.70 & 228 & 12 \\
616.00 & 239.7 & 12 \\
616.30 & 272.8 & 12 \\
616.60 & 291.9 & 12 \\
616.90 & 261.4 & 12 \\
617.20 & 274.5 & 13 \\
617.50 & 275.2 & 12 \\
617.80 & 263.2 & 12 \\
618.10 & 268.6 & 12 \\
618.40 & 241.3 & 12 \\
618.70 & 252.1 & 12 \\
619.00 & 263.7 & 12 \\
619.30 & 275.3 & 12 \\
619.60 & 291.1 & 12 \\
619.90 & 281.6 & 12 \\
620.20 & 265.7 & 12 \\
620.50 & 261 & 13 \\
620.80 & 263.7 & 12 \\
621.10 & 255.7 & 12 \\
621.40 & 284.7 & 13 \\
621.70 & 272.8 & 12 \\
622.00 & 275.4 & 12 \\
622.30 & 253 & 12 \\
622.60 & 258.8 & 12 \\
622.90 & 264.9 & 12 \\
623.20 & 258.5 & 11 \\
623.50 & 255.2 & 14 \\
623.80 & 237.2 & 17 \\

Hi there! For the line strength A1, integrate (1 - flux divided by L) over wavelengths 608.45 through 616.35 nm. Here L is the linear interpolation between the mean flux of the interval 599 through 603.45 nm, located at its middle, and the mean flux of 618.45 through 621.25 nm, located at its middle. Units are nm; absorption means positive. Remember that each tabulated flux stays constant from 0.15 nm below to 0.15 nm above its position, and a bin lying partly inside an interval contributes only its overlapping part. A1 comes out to 0.10 nm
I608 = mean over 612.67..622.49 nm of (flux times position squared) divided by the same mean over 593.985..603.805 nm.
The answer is 1.10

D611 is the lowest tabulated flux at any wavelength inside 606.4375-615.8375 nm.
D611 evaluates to 228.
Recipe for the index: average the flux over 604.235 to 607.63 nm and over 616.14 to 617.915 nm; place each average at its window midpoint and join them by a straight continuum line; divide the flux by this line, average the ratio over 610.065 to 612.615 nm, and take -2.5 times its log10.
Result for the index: 0.03 mag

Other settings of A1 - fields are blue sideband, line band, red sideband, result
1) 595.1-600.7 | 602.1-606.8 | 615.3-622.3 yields -0.16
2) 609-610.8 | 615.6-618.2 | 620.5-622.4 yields 0.03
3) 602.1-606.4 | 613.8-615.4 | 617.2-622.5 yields 0.08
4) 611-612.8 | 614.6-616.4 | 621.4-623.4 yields 0.08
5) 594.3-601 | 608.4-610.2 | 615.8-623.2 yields -0.06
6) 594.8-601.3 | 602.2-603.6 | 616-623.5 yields -0.07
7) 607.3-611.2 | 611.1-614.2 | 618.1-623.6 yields 0.06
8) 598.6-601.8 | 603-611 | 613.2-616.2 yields -0.46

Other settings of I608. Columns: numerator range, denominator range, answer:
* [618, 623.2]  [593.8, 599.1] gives 1.14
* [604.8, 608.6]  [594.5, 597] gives 1.08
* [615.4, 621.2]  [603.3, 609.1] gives 1.06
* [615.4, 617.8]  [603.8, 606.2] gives 1.04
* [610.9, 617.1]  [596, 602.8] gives 1.06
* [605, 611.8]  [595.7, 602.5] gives 1.06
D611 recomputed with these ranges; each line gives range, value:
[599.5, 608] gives 207.6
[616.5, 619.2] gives 241.3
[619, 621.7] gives 255.7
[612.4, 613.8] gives 240.8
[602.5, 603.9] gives 257.8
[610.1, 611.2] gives 245.7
